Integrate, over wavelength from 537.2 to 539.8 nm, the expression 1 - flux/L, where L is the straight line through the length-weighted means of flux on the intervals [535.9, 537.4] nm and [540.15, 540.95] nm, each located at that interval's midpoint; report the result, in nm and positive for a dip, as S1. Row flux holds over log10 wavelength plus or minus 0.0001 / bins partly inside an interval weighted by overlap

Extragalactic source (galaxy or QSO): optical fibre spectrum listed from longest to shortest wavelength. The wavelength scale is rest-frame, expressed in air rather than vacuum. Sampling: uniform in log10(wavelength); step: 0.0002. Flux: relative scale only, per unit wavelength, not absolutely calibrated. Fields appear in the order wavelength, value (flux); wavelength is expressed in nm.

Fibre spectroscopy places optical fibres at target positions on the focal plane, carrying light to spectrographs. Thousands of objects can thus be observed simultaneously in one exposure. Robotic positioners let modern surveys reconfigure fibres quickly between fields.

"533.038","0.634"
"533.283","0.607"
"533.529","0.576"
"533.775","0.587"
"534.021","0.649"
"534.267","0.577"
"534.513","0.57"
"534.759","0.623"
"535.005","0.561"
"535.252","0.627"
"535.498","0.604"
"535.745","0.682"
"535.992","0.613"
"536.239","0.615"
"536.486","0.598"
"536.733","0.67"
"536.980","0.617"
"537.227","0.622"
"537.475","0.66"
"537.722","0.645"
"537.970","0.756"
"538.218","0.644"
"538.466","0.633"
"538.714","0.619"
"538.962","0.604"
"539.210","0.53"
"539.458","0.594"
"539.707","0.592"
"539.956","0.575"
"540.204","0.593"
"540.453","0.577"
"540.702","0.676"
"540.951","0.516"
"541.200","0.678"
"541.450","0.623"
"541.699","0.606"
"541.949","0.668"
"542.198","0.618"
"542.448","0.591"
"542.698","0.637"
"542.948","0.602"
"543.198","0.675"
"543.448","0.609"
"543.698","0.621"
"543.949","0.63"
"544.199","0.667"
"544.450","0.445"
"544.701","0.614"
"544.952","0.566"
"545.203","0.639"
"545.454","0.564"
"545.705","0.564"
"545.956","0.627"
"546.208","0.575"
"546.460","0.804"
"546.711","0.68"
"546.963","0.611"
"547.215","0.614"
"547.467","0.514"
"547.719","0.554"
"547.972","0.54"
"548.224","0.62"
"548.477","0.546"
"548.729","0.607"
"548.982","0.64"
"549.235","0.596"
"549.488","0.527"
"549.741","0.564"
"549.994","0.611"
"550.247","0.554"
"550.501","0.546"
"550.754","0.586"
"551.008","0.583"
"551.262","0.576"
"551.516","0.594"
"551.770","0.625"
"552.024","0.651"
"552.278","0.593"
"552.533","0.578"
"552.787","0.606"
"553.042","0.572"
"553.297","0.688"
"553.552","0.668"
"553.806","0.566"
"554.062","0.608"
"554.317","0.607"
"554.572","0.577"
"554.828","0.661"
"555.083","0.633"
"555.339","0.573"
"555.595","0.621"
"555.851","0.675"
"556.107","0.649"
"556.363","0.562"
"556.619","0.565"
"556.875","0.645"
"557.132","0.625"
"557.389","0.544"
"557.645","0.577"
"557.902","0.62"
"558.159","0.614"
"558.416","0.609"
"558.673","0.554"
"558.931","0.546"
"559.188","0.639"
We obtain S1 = -0.06 nm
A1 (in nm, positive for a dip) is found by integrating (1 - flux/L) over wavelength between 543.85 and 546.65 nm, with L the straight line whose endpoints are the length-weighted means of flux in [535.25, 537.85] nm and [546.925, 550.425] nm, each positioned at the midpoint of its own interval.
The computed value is -0.08 nm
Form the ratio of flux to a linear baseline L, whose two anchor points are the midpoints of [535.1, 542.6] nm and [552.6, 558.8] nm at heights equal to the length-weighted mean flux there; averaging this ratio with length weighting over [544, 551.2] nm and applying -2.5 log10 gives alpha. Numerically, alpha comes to 0.04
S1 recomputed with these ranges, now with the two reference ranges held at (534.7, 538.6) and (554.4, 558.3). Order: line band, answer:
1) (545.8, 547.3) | -0.07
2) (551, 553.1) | 0.05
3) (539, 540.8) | 0.12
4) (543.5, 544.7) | 0.06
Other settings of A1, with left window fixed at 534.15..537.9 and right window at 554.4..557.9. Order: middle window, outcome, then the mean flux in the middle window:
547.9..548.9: 0.050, 0.583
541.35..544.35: -0.051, 0.628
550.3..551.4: 0.072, 0.571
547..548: 0.085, 0.562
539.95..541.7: 0.030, 0.608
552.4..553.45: -0.003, 0.612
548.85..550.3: 0.069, 0.584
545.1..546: 0.030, 0.595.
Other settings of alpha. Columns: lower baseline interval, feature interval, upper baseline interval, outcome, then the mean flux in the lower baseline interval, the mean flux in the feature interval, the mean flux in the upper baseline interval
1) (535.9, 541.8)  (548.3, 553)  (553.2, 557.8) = 0.05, 0.619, 0.588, 0.613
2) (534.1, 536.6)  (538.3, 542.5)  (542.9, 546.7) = 0.01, 0.608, 0.606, 0.616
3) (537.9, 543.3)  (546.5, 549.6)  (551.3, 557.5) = 0.04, 0.617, 0.594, 0.612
